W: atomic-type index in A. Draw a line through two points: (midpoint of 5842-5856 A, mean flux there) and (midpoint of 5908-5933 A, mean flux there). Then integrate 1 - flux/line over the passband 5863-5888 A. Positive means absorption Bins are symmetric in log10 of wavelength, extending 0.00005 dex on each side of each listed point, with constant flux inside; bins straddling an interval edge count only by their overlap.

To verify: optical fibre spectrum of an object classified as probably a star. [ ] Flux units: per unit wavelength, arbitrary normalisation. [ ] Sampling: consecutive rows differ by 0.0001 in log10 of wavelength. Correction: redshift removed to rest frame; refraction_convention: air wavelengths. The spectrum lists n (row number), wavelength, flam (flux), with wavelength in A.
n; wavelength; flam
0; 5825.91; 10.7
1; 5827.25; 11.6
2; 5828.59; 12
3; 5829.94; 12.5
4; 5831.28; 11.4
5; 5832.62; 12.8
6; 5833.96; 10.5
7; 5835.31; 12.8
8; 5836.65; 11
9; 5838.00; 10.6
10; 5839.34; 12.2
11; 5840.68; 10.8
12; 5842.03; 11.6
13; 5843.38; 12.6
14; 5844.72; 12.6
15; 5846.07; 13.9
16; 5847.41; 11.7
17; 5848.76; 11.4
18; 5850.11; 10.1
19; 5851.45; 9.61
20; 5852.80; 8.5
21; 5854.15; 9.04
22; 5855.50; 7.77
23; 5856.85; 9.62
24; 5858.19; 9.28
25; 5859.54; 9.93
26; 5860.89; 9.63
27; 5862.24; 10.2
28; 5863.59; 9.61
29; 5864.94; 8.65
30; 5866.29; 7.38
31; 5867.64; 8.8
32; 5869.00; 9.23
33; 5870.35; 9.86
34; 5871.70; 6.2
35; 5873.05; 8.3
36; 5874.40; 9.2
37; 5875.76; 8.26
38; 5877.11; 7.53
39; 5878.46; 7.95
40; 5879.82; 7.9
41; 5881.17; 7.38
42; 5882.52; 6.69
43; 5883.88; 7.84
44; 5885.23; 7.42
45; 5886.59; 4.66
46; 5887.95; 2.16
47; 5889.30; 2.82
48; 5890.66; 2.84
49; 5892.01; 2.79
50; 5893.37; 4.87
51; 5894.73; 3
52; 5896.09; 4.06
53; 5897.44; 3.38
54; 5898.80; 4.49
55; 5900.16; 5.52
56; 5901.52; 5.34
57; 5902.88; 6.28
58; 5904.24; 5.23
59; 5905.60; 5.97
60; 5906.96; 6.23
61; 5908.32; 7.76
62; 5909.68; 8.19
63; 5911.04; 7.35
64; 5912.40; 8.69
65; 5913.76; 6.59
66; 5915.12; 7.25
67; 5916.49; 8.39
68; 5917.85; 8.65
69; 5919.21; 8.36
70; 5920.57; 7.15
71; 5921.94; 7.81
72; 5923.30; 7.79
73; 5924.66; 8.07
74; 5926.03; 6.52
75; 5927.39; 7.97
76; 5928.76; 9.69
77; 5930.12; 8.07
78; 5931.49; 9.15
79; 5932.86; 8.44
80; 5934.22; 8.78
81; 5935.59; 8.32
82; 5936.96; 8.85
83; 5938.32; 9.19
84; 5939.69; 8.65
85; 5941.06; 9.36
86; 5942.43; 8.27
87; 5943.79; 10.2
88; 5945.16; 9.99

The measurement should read 5.17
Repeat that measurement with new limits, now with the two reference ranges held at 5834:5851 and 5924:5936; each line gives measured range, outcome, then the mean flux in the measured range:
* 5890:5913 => 9.70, 5.4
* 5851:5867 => 2.85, 9.09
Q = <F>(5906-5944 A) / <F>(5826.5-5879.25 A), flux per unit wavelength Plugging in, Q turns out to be 0.80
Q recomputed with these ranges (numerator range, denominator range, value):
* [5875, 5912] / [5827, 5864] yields 0.53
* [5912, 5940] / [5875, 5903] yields 1.52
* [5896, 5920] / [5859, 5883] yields 0.78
